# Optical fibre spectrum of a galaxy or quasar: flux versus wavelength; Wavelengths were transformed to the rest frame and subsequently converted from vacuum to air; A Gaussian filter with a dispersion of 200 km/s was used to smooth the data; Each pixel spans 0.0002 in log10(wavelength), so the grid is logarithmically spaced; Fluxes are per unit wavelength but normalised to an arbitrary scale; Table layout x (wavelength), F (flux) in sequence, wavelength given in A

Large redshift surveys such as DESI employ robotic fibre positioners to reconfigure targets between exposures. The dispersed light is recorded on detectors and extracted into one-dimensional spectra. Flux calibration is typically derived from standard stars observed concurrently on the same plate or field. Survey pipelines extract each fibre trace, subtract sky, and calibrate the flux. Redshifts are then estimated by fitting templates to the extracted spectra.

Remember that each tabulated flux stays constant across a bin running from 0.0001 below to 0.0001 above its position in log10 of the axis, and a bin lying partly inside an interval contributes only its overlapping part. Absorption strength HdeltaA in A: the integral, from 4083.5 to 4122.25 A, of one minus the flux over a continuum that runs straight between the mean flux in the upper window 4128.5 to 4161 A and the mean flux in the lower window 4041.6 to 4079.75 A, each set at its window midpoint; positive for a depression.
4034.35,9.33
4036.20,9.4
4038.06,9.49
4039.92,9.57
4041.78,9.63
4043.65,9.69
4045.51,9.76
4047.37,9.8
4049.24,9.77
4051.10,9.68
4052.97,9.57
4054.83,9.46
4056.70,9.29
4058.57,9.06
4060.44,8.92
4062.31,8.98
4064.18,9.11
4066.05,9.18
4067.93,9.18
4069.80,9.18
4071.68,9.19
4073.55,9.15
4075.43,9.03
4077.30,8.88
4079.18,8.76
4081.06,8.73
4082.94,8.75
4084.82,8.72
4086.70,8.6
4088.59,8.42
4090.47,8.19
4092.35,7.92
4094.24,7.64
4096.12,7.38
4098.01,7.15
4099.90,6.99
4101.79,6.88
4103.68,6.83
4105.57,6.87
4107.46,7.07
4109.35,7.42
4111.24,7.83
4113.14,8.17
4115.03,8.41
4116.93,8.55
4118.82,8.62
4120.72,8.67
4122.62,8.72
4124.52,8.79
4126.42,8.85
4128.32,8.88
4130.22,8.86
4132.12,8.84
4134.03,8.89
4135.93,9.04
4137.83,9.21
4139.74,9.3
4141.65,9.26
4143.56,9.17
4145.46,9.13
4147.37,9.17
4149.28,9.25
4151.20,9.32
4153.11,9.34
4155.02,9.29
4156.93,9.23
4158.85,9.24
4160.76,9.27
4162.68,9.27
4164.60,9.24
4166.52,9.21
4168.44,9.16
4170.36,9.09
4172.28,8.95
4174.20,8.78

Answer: 5.8 A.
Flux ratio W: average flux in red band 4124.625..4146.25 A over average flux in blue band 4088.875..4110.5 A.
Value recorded 1.23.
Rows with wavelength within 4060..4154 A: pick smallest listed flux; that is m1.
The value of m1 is 6.83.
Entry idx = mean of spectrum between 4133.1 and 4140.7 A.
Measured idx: 9.11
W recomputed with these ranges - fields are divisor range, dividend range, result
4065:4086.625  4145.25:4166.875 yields 1.03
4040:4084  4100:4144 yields 0.90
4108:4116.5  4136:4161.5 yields 1.16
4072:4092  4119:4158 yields 1.04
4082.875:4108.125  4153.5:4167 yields 1.21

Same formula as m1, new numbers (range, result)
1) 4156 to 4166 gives 9.23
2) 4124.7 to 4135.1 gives 8.84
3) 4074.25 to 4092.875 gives 7.92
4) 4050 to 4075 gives 8.92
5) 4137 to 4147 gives 9.13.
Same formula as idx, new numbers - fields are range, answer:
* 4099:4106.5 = 6.89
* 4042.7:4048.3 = 9.75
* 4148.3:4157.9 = 9.28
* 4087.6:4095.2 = 8.04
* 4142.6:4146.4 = 9.17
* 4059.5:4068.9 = 9.07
